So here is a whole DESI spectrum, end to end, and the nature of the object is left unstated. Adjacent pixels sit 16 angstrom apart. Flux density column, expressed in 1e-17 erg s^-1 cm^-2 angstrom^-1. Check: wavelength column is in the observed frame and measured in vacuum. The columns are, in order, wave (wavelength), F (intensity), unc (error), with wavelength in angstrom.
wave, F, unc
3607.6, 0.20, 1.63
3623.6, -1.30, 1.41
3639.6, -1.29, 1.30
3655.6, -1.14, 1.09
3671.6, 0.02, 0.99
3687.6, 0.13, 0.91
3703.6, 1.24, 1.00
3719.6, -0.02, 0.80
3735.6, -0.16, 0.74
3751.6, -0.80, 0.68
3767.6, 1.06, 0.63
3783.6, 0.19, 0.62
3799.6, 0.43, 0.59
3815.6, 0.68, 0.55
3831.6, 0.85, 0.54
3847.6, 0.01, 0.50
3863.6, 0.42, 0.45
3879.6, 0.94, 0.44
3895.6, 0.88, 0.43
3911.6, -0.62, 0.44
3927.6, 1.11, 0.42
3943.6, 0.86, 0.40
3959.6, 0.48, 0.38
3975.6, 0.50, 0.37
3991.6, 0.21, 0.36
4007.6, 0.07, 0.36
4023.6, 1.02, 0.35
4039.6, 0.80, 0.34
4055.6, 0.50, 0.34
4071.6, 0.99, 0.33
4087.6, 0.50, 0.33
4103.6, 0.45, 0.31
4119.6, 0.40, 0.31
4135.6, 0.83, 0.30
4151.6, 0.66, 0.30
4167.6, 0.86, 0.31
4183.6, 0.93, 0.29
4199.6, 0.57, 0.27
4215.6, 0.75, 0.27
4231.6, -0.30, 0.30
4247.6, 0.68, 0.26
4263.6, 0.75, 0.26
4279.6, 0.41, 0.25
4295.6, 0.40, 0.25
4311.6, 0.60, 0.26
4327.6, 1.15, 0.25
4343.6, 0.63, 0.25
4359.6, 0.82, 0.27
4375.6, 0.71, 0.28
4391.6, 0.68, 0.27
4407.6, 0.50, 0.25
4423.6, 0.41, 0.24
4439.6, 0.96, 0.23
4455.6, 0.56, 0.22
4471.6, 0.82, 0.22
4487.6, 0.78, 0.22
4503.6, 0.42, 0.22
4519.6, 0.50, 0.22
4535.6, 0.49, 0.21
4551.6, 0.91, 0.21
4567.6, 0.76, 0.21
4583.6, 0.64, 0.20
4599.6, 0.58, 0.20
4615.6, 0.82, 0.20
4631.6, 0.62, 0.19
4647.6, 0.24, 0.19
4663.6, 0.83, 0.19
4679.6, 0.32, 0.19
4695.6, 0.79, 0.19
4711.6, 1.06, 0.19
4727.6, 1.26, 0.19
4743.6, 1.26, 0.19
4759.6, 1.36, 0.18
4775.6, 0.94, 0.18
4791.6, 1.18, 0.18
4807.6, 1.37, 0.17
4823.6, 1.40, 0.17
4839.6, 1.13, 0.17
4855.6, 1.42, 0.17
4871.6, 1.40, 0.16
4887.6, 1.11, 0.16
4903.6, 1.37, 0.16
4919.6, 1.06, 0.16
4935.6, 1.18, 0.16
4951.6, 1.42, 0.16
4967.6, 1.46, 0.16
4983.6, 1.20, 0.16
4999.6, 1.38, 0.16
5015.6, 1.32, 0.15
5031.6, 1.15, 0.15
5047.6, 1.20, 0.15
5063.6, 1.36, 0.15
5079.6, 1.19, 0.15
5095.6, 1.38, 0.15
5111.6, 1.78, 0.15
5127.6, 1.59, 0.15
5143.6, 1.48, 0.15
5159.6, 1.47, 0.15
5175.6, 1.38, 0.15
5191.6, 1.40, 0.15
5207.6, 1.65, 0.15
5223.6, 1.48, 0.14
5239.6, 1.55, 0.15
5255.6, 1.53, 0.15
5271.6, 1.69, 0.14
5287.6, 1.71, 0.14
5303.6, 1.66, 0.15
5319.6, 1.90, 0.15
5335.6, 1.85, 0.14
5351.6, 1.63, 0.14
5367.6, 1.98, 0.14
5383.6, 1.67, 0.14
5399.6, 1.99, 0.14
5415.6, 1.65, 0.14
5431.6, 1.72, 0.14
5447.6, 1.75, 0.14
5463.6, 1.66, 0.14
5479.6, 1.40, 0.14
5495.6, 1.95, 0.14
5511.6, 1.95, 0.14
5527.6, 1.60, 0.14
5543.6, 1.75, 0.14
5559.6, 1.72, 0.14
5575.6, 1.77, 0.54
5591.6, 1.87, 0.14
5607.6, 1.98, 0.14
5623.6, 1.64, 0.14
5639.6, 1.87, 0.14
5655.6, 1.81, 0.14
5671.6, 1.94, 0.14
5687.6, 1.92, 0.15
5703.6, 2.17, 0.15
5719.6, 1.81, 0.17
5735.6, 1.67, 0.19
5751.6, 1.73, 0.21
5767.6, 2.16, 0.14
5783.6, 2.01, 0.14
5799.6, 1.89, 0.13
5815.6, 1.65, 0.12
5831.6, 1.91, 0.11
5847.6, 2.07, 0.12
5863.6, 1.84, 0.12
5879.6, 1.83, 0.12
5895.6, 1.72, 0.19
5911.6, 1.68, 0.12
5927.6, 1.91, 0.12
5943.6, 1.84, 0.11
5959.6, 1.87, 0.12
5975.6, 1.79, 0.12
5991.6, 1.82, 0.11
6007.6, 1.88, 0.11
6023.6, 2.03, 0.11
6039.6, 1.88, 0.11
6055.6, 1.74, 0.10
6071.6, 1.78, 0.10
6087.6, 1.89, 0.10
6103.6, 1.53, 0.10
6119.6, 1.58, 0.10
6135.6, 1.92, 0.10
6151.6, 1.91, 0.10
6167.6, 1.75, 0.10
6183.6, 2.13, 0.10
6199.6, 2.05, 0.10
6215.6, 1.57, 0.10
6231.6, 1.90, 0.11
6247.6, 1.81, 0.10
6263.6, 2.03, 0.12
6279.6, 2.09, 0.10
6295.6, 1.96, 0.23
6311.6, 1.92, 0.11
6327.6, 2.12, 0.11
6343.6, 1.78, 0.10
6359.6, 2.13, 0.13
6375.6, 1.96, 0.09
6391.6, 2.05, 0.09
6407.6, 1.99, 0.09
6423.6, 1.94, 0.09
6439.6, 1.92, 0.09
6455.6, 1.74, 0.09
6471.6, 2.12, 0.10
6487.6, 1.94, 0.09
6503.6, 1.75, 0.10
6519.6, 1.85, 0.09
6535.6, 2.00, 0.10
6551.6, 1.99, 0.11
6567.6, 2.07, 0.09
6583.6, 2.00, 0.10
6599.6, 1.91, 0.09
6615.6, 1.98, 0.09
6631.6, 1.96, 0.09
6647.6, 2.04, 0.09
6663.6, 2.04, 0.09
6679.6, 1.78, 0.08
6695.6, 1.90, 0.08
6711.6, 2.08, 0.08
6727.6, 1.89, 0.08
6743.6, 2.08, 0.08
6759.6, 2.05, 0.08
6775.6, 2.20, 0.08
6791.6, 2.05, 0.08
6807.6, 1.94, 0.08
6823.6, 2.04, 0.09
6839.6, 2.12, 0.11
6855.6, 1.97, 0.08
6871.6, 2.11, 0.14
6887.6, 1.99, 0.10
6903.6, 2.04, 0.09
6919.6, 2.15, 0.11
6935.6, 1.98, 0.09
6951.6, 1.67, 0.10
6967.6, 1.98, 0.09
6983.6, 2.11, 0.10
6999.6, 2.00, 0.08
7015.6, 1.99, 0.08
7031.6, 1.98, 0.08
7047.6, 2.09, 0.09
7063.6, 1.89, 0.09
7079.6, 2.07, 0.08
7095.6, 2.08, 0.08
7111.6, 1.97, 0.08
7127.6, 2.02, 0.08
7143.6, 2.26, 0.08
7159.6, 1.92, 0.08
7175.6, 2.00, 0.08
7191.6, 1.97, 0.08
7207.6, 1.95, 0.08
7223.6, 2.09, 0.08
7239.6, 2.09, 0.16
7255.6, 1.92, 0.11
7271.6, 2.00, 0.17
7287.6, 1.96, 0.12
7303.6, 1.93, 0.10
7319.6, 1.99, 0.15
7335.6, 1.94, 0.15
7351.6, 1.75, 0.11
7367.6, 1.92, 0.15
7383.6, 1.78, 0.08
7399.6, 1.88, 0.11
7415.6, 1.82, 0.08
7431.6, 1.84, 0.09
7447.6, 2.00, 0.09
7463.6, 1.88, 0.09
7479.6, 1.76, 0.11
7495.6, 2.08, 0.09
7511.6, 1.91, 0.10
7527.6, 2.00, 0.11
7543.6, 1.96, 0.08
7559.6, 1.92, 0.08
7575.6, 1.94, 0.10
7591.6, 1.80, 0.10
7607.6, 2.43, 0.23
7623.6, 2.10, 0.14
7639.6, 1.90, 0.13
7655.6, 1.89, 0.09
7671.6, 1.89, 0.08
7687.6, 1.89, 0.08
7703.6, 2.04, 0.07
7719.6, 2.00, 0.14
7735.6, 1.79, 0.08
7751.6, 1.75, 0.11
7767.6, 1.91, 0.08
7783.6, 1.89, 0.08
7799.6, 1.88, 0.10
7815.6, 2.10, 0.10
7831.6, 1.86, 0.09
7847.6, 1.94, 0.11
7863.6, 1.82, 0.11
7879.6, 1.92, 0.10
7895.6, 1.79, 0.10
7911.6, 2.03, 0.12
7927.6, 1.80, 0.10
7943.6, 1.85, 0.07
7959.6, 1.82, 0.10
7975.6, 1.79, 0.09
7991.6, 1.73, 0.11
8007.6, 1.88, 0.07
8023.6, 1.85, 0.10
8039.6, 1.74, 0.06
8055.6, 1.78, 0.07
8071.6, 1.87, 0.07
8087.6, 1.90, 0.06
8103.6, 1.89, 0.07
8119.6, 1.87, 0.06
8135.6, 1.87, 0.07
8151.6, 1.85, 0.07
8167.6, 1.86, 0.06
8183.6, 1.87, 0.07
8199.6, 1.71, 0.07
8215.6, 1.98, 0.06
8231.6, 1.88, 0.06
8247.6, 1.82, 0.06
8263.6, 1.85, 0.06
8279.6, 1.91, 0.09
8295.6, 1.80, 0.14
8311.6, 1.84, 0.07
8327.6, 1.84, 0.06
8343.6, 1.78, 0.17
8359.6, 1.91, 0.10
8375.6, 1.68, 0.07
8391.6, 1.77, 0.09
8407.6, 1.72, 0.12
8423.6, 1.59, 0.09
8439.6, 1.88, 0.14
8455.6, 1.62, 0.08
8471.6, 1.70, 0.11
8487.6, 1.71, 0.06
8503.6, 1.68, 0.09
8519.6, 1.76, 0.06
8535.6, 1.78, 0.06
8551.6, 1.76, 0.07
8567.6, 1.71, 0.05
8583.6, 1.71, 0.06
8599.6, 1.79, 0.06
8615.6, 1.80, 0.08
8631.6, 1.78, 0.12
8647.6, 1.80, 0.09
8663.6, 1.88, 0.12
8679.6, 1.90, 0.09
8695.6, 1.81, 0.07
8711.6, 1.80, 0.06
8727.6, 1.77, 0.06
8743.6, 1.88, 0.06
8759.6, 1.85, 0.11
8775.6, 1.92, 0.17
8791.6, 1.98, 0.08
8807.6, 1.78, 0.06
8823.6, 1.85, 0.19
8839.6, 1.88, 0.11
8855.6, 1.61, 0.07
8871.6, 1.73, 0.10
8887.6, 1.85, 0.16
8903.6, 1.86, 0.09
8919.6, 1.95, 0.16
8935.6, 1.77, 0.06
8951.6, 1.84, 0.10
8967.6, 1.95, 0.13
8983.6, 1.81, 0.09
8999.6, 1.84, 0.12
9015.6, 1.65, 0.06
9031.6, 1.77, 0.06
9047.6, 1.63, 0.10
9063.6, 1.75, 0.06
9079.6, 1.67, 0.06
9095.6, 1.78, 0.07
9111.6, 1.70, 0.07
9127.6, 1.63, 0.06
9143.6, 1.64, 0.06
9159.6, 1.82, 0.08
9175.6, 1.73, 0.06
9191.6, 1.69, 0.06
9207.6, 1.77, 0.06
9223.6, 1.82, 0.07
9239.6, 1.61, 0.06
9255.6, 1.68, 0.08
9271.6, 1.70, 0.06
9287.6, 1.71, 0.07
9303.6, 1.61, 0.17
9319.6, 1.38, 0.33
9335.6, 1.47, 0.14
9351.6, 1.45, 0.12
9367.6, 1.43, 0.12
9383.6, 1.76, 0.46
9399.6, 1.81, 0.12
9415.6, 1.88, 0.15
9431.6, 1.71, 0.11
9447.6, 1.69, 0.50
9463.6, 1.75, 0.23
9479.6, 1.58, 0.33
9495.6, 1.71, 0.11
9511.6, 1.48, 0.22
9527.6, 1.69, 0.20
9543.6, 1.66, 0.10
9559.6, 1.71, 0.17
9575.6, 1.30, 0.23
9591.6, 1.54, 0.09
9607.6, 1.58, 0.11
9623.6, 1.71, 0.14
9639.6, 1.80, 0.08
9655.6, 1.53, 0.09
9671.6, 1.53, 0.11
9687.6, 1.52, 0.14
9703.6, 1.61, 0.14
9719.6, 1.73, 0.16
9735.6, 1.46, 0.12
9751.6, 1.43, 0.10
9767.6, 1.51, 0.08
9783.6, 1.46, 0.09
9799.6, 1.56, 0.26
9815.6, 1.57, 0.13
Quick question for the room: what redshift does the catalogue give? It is 0.18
